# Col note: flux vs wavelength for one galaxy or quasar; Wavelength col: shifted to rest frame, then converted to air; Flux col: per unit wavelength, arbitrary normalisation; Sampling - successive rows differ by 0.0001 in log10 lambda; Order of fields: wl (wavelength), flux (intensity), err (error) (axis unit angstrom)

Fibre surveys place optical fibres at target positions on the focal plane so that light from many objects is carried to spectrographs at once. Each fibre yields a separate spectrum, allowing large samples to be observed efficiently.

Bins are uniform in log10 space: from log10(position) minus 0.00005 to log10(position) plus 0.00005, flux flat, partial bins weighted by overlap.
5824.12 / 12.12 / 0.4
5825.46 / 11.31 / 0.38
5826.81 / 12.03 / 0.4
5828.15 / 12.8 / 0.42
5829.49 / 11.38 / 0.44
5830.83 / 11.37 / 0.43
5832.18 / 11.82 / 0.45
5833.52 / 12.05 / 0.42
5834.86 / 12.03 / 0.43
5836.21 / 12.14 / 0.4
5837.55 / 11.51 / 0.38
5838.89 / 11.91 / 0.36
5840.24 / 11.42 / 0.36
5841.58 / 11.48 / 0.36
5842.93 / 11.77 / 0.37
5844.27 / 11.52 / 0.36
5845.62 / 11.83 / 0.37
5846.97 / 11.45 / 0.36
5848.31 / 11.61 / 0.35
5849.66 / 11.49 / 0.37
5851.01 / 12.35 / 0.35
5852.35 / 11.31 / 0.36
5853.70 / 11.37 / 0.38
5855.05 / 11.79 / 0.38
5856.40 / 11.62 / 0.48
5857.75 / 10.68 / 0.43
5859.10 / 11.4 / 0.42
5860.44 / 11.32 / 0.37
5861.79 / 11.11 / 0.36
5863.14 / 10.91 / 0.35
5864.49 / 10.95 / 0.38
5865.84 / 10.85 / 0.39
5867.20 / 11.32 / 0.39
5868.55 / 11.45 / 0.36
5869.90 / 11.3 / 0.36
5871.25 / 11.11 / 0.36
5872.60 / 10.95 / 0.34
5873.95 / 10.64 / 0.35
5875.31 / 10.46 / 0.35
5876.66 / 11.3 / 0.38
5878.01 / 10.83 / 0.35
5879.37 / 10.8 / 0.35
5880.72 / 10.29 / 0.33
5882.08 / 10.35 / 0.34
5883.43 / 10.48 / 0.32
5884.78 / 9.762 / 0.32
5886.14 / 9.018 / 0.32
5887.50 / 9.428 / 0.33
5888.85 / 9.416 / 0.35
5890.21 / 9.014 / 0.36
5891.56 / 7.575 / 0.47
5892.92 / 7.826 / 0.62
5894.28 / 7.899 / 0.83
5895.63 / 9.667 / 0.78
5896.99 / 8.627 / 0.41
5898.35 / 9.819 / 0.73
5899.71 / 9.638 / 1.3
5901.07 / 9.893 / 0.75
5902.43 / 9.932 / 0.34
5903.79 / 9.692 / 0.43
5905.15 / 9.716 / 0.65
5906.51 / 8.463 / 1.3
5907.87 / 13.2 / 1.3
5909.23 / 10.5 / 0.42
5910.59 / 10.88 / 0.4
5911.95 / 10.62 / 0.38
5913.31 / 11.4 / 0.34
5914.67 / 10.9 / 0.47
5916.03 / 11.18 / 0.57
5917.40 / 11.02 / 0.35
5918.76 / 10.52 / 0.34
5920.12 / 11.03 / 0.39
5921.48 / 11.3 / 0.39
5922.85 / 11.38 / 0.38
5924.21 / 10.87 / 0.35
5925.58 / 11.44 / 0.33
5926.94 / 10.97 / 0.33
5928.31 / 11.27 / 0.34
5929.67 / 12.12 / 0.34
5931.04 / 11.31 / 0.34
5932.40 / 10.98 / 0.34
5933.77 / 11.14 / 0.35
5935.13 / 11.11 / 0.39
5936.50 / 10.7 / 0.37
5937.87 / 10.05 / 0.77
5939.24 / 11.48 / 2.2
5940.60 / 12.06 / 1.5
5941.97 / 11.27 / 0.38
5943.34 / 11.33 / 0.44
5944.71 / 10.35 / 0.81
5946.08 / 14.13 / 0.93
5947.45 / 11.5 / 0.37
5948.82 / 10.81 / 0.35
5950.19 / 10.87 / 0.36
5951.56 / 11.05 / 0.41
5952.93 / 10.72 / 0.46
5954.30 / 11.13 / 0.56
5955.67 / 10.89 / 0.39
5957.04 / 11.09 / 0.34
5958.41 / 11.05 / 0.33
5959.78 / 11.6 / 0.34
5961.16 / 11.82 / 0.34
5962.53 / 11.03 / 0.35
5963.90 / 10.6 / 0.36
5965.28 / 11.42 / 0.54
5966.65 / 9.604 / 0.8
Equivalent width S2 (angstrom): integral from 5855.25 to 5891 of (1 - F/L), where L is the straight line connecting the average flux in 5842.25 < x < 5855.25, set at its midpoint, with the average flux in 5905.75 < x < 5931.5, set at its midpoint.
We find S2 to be 2.5 angstrom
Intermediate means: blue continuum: 11.6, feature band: 10.6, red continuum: 11.1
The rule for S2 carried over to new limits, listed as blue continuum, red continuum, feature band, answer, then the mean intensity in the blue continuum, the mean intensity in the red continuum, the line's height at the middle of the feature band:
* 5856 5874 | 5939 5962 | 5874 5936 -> 5.0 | 11.1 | 11.4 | 11.2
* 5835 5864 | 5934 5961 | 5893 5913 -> 2.6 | 11.5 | 11.2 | 11.4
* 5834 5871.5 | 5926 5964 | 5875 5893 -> 2.5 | 11.5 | 11.2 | 11.4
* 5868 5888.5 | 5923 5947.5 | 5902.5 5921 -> 0.5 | 10.5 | 11.3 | 11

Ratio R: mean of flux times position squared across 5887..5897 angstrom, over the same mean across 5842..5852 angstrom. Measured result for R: 0.8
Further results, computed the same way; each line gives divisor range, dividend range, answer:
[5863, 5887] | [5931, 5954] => 1.07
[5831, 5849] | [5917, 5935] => 0.98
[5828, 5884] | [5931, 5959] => 1.02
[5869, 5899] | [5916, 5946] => 1.15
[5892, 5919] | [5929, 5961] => 1.14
